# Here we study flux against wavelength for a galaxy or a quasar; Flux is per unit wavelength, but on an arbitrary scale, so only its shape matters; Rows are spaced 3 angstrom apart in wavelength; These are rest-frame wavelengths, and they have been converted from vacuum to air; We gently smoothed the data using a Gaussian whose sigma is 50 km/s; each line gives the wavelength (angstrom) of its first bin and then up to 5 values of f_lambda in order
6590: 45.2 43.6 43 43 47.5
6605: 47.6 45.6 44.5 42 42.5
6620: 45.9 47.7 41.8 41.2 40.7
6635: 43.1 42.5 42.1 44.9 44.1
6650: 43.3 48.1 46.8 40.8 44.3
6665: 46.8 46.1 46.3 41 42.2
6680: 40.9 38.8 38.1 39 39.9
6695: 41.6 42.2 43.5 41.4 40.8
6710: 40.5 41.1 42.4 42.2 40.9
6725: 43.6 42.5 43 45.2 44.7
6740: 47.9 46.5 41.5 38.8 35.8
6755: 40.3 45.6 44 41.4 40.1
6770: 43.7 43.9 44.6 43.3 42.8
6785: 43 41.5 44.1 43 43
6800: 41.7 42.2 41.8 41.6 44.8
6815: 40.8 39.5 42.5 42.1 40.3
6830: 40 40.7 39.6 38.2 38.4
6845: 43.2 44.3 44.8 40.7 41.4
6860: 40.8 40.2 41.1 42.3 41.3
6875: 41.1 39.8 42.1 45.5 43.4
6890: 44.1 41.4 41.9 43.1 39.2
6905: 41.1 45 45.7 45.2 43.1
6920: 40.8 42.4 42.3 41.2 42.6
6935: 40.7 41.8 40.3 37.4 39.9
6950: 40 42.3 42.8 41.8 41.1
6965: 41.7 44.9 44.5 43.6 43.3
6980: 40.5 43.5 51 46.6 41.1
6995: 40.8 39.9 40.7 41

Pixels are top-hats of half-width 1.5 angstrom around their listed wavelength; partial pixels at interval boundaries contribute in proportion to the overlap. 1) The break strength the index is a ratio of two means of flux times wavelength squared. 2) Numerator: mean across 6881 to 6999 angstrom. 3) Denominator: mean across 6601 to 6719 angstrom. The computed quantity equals 1.07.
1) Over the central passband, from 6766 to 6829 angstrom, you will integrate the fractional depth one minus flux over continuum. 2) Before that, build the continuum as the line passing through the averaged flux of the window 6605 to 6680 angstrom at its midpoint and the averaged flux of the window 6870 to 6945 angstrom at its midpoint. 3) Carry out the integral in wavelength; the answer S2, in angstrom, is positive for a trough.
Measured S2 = 0.7 angstrom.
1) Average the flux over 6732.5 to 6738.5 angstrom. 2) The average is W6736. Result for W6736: 45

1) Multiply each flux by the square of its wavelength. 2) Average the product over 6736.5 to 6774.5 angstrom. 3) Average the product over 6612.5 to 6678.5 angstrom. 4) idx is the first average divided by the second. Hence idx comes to 1.0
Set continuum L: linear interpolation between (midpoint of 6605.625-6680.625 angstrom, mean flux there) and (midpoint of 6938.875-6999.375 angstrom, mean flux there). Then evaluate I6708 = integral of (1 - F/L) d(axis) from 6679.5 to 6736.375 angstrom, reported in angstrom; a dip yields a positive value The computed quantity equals 2.7 angstrom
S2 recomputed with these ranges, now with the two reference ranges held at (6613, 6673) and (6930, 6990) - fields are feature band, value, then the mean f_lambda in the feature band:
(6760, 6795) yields 0.4 angstrom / 42.9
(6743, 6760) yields 1.0 angstrom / 41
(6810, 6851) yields 1.8 angstrom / 41.2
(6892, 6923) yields 0.1 angstrom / 42.7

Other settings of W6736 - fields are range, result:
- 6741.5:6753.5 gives 40.6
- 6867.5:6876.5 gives 41.6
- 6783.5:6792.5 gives 42.9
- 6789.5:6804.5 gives 42.8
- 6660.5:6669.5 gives 45.7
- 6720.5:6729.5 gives 42.3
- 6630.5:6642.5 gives 42.1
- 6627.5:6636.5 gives 41.7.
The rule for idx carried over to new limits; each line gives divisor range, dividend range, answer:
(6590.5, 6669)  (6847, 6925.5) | 1.03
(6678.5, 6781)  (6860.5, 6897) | 1.04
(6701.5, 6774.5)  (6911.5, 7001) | 1.06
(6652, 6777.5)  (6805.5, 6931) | 1.03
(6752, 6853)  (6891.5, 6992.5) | 1.05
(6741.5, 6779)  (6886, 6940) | 1.05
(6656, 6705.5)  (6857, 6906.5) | 1.05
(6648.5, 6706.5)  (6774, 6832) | 1.03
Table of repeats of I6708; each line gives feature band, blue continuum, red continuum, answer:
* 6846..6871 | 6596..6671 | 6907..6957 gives 0.33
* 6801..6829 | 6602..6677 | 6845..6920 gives 0.79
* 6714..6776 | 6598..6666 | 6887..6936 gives 1.13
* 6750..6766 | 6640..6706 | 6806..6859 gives 0.28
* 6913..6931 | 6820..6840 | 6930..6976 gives -0.45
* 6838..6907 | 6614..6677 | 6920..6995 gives 1.60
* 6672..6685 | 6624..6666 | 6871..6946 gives 0.77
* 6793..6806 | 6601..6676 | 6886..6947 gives 0.18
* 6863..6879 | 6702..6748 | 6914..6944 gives 0.36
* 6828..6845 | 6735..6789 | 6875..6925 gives 1.19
